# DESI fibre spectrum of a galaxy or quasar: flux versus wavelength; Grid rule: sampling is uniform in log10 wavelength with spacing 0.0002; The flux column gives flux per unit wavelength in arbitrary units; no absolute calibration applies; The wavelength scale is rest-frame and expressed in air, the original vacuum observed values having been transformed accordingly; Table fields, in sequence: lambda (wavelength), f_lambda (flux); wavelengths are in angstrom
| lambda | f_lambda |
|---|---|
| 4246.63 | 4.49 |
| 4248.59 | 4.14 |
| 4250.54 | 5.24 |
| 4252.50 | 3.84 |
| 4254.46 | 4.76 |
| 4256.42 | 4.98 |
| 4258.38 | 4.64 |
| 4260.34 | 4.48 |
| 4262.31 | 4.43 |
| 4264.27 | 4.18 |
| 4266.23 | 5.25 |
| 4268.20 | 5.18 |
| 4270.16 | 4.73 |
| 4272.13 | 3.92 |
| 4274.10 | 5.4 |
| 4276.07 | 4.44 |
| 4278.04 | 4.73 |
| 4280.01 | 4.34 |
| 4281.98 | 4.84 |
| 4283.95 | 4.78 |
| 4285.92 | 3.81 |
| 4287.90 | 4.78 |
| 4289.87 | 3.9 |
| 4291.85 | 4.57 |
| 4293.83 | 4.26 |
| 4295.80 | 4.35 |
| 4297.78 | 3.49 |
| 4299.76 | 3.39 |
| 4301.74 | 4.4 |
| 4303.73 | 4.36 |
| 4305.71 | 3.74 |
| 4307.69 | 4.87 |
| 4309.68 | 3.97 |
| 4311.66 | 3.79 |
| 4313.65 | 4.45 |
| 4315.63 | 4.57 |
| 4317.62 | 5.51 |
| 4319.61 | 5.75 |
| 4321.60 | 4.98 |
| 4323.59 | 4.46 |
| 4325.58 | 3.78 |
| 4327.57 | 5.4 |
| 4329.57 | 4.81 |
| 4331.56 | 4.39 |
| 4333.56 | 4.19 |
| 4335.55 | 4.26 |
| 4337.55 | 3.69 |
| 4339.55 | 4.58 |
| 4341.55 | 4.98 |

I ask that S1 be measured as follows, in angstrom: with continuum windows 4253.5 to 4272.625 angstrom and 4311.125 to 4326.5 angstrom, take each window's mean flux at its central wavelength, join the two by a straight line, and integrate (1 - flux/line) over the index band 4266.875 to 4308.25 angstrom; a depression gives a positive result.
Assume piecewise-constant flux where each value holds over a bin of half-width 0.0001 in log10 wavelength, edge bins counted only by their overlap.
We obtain 2.53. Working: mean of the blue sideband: 4.67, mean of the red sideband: 4.69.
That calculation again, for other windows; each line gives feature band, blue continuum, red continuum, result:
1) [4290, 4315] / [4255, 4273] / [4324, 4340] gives 2.0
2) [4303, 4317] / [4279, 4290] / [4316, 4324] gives 2.0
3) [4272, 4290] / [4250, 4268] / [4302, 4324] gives 0.3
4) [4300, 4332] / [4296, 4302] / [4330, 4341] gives -4.4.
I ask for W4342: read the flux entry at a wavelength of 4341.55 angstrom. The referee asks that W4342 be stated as 4.98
